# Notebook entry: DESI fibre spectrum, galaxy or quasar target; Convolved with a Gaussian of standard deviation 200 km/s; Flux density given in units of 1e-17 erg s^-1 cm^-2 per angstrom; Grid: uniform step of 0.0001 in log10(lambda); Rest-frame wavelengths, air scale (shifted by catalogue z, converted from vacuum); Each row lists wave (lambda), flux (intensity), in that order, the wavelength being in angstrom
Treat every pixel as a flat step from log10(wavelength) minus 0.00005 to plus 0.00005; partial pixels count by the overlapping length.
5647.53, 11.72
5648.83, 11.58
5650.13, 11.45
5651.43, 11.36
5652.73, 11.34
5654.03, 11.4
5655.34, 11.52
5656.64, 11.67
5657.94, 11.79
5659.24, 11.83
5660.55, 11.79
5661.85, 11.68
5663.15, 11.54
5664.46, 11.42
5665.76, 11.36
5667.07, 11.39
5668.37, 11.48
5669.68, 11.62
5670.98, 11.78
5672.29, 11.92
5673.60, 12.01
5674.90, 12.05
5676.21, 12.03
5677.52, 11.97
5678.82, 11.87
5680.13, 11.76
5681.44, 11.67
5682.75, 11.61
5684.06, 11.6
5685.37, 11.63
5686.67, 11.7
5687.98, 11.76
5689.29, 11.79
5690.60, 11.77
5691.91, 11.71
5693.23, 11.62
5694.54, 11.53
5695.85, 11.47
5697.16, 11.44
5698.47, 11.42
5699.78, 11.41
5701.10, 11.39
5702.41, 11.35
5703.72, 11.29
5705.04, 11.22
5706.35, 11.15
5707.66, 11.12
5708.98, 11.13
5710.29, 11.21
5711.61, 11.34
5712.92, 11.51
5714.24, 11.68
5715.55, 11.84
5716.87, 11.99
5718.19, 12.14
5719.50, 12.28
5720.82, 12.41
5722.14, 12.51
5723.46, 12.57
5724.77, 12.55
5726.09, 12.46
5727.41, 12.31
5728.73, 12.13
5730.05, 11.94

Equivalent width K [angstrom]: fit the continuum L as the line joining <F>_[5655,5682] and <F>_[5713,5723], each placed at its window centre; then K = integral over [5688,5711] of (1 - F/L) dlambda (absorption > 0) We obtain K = 1.0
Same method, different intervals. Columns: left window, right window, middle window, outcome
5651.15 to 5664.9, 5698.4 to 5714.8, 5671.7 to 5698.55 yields -0.71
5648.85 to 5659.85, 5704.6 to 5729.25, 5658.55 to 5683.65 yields -0.18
